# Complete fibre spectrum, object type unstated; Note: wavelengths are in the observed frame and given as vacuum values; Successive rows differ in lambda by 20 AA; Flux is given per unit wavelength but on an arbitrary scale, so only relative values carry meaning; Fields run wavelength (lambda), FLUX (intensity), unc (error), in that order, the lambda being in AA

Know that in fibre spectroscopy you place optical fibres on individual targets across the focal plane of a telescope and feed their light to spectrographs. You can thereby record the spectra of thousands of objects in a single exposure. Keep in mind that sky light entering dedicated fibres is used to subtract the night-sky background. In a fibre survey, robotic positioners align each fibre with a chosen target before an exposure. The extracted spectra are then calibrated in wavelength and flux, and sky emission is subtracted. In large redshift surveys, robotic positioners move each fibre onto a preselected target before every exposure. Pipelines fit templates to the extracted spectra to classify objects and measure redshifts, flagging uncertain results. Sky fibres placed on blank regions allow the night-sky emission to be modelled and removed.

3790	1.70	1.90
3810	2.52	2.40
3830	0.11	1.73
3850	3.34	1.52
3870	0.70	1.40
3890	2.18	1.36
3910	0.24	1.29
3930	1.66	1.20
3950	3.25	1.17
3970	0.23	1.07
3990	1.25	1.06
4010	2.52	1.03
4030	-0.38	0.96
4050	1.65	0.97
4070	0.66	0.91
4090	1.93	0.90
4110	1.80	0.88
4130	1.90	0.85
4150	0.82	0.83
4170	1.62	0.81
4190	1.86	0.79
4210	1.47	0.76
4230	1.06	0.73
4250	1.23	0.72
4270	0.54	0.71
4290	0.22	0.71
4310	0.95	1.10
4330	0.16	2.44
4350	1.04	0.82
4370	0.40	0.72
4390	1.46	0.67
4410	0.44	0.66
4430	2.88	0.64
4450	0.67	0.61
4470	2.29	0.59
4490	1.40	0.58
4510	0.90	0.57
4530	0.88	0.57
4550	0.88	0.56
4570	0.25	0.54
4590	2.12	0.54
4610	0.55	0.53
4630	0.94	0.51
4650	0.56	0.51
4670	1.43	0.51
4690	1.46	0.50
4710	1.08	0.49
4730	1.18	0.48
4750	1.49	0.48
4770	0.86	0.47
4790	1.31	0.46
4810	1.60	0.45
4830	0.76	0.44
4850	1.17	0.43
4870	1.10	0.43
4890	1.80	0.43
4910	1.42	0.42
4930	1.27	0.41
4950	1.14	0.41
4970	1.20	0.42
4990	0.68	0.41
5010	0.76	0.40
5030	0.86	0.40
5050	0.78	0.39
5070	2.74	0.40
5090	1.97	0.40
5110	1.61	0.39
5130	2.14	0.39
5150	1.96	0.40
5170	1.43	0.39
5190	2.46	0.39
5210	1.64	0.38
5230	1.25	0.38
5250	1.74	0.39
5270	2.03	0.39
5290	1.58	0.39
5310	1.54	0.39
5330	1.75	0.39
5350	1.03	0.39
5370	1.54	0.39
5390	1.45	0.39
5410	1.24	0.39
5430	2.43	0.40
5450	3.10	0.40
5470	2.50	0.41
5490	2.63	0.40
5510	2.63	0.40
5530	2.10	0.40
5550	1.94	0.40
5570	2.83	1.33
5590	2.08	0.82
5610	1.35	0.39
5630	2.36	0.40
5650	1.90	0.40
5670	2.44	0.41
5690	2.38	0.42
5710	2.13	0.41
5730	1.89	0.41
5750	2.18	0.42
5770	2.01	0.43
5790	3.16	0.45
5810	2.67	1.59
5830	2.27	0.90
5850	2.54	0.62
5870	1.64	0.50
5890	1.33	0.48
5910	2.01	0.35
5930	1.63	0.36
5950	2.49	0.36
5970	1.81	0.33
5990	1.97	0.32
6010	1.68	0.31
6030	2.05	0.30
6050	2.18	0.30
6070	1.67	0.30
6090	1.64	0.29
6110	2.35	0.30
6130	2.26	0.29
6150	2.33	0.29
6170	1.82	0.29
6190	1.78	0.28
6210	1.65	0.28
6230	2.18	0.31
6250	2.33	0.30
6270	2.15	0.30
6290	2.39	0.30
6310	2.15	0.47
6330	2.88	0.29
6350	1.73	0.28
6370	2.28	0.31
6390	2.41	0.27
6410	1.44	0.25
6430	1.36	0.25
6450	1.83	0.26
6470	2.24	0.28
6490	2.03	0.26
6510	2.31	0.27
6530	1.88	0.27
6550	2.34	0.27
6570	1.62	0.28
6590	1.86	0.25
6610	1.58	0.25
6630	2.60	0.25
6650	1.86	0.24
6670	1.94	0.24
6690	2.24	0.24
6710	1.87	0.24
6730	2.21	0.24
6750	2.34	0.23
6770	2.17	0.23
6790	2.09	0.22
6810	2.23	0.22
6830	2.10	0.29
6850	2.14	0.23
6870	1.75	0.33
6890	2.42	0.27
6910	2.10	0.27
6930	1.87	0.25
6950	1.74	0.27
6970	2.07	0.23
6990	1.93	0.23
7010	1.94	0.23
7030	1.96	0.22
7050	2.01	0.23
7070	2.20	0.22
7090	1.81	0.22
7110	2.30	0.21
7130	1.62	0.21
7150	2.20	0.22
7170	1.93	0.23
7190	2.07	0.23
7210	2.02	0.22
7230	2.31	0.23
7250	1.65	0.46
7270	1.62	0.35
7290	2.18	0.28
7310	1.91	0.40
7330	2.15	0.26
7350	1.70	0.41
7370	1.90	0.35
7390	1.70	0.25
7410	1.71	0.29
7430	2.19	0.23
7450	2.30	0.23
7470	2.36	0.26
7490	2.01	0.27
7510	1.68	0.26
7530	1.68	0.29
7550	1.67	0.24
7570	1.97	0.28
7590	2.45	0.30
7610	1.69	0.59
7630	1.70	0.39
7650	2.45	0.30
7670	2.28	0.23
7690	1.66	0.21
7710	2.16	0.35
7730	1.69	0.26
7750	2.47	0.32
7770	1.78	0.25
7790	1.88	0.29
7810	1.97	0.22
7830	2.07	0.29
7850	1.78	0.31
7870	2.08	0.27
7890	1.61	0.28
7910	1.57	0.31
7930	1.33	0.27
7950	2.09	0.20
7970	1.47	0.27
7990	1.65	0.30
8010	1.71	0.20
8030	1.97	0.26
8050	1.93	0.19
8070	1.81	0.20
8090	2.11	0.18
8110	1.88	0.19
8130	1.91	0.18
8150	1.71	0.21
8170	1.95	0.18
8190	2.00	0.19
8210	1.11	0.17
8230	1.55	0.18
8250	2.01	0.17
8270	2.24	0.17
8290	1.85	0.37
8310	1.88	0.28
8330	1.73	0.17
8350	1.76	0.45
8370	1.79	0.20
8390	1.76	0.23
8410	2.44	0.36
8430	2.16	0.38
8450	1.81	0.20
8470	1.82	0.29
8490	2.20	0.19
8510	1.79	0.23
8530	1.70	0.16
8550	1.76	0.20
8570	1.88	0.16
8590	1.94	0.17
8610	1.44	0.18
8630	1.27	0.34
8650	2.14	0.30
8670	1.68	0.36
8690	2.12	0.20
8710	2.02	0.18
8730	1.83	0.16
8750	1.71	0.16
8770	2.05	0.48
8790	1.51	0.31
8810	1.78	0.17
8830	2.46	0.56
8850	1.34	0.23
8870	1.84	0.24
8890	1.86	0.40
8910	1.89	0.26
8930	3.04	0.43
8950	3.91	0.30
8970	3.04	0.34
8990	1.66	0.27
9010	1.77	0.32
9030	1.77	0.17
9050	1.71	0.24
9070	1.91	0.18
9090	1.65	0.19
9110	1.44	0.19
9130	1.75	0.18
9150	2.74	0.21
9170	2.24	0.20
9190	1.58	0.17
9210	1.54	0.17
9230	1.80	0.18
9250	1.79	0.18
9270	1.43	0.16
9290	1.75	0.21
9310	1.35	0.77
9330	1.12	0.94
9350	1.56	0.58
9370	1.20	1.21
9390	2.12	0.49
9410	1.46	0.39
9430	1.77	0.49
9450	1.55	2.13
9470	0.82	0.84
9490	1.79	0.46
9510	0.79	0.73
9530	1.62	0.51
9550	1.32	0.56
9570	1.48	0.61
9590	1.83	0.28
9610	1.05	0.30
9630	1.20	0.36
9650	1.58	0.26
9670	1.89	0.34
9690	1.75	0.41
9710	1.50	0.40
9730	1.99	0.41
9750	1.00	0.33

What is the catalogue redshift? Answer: 0.362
